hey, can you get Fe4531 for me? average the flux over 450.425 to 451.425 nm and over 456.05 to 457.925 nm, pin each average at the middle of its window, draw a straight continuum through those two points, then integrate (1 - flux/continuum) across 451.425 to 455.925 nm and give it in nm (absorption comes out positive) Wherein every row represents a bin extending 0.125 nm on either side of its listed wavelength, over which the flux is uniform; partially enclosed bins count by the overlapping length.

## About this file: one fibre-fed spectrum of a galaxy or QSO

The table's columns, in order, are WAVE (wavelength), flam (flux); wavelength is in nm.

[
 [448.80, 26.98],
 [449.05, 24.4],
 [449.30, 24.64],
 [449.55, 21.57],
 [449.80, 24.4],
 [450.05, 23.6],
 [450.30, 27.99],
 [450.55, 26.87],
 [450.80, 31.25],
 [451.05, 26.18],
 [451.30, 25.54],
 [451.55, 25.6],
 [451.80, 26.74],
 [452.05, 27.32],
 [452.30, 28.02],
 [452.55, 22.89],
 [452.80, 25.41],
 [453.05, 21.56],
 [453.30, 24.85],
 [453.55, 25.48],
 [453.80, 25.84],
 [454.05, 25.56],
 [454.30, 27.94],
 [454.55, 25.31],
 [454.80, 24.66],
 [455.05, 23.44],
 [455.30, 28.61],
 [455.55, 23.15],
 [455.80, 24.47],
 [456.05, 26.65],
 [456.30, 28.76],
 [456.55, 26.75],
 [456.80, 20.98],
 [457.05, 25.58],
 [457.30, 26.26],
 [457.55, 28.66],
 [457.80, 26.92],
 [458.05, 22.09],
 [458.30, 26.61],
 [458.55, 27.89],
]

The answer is 0.26 nm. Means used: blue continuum 27.5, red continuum 26.3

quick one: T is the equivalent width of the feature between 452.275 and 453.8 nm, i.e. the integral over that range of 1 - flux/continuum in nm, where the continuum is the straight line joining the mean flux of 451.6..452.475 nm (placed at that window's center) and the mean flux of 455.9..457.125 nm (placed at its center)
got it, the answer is 0.12 nm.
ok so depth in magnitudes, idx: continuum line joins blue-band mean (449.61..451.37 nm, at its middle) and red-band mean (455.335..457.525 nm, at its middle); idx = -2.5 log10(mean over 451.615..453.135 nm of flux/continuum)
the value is 0.03 mag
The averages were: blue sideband 26.4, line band 25.4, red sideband 25.6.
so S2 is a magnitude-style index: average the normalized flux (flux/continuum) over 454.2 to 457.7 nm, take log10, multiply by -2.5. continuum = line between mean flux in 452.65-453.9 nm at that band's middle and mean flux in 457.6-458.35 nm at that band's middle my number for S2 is -0.032 mag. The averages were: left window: 24.6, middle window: 25.8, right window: 25.4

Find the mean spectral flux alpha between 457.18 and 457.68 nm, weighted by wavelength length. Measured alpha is 27.5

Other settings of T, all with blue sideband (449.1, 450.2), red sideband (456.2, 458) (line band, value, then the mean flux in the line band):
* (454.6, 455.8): 0.02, 24.9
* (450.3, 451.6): -0.17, 27.3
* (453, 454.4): -0.02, 25.4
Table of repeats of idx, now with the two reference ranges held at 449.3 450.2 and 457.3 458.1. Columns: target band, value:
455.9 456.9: -0.001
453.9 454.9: -0.032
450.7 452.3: -0.126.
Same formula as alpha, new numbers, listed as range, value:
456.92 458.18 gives 25.9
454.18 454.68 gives 26.6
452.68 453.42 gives 23.9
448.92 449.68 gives 23.6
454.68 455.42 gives 25.6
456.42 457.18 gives 24.5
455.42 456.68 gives 25.9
